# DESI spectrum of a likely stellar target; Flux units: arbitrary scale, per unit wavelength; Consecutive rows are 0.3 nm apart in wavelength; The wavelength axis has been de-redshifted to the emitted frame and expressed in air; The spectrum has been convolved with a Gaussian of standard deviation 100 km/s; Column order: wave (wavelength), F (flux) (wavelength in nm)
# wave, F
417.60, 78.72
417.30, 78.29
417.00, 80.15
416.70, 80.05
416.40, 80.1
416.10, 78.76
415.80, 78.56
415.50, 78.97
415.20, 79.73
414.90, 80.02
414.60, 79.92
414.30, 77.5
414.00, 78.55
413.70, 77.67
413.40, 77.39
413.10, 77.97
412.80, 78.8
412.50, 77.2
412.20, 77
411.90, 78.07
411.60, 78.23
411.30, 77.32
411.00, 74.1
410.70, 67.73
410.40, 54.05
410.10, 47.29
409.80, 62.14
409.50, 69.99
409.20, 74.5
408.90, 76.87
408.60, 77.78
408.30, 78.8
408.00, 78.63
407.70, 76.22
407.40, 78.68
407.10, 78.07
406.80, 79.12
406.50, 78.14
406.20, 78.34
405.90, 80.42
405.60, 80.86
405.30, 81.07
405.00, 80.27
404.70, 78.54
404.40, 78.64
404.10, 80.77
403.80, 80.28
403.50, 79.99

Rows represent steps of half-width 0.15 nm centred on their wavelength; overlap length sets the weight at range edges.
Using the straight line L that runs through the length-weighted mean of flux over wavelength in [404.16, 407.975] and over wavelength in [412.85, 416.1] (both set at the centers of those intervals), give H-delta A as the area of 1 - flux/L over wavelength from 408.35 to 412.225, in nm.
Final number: 0.42 nm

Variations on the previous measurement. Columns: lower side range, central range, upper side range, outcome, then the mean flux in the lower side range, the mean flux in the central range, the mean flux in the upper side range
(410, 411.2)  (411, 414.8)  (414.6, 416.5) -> -0.43 nm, 62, 77.8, 79.4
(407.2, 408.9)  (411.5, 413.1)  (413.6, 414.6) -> 0.01 nm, 77.9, 77.9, 78.2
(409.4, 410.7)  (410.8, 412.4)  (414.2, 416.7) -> -0.29 nm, 59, 76.7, 79.3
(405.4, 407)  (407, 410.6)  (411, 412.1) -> 0.34 nm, 79.4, 70.9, 77.3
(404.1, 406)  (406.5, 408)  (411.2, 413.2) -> 0.02 nm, 80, 78.1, 77.8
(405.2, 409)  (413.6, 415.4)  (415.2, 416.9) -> 0.01 nm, 78.7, 78.9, 79.4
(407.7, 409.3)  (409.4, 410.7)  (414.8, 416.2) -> 0.31 nm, 77.3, 59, 79.2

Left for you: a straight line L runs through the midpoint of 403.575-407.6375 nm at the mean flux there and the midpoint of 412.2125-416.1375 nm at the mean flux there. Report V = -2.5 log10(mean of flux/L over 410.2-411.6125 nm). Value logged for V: 0.15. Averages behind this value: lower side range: 79.4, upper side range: 78.5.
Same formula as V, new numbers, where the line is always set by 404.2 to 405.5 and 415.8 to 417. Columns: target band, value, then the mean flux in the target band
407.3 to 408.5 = 0.02 mag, 78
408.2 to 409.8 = 0.08 mag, 74.2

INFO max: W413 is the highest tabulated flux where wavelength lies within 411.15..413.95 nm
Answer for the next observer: 78.8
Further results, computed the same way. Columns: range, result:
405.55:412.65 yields 80.86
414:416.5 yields 80.1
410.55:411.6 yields 78.23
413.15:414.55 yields 78.55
